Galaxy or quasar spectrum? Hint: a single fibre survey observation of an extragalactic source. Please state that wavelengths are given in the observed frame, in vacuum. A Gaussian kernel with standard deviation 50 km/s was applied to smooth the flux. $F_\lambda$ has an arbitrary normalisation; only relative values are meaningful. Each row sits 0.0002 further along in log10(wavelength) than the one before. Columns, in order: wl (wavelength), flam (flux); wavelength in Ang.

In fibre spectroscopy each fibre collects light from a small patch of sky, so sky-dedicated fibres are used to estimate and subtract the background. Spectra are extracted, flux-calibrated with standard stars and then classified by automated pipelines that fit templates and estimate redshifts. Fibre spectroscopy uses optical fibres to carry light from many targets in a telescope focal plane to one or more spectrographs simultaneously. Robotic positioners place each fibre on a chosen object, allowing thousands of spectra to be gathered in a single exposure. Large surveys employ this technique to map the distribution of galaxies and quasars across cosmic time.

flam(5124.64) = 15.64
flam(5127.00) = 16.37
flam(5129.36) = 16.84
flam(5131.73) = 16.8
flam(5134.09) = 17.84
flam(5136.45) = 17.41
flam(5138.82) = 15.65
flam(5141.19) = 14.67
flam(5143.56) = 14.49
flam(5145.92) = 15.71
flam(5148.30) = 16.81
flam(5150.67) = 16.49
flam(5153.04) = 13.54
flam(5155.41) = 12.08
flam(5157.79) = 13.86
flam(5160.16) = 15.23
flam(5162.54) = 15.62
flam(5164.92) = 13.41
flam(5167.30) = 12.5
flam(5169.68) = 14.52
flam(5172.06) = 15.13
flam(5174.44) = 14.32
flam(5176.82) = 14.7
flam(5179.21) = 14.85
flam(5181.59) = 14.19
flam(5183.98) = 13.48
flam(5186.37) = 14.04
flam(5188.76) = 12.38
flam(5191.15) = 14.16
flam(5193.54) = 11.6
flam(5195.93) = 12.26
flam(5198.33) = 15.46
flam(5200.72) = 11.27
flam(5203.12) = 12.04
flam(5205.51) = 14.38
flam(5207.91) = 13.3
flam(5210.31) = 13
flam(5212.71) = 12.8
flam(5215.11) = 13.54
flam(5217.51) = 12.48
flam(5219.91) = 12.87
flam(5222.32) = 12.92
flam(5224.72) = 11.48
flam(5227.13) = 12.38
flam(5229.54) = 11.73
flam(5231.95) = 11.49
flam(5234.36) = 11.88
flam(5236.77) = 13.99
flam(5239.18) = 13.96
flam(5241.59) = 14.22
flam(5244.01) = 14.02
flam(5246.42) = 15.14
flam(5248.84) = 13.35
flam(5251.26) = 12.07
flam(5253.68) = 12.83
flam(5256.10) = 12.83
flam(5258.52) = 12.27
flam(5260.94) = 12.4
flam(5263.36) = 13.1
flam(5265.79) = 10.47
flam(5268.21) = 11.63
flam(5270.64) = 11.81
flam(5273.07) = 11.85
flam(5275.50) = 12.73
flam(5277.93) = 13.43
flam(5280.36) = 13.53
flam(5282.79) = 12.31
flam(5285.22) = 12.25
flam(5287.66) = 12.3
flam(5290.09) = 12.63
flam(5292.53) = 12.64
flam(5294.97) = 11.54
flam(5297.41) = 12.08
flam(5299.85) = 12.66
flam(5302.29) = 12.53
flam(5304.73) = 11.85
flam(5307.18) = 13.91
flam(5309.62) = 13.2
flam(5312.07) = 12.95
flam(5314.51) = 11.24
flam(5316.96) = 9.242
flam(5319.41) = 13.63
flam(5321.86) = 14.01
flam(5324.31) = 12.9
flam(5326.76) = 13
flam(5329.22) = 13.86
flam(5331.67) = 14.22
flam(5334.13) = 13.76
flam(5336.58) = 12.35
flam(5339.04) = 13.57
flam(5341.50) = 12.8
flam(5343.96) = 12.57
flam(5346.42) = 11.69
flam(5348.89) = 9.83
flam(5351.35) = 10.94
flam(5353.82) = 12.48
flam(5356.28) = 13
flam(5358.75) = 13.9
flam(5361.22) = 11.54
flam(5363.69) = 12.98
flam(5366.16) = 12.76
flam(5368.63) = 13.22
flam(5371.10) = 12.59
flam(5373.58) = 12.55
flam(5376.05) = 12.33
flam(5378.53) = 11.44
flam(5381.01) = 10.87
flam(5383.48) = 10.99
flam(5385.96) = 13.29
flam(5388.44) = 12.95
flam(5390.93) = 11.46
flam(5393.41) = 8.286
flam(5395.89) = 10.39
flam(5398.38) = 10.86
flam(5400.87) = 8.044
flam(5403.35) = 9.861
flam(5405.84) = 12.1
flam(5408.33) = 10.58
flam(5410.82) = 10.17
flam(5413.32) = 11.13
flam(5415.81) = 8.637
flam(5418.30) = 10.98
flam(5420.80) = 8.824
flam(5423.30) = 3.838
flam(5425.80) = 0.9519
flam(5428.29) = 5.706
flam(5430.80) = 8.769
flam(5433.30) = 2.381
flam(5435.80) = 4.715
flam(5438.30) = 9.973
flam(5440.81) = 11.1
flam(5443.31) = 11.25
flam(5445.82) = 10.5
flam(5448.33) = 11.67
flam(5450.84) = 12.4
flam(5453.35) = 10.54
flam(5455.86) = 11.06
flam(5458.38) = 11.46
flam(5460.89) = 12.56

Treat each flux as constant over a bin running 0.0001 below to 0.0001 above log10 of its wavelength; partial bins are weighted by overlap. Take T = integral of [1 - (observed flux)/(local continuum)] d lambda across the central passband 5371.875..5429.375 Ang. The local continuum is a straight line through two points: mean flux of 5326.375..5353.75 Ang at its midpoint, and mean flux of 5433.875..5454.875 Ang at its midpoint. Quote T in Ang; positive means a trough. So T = 6.71 Ang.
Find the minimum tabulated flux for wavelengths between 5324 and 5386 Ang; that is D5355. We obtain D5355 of 9.83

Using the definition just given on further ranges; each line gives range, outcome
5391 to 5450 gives 0.9519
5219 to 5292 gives 10.47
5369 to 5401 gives 8.044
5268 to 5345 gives 9.242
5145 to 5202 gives 11.27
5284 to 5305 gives 11.54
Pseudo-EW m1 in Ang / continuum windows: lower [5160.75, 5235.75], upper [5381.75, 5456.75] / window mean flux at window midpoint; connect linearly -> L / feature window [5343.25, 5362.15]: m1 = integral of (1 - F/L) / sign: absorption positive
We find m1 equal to -2.50 Ang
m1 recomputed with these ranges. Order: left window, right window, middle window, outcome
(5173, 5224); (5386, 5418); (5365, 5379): -2.1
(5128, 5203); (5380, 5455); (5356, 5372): -3.5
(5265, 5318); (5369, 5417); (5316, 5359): -3.5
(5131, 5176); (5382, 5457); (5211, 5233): 1.9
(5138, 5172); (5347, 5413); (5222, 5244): 1.3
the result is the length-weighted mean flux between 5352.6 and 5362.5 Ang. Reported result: 12.7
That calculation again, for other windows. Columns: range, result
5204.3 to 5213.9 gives 13.4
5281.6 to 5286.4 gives 12.3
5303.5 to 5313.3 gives 13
